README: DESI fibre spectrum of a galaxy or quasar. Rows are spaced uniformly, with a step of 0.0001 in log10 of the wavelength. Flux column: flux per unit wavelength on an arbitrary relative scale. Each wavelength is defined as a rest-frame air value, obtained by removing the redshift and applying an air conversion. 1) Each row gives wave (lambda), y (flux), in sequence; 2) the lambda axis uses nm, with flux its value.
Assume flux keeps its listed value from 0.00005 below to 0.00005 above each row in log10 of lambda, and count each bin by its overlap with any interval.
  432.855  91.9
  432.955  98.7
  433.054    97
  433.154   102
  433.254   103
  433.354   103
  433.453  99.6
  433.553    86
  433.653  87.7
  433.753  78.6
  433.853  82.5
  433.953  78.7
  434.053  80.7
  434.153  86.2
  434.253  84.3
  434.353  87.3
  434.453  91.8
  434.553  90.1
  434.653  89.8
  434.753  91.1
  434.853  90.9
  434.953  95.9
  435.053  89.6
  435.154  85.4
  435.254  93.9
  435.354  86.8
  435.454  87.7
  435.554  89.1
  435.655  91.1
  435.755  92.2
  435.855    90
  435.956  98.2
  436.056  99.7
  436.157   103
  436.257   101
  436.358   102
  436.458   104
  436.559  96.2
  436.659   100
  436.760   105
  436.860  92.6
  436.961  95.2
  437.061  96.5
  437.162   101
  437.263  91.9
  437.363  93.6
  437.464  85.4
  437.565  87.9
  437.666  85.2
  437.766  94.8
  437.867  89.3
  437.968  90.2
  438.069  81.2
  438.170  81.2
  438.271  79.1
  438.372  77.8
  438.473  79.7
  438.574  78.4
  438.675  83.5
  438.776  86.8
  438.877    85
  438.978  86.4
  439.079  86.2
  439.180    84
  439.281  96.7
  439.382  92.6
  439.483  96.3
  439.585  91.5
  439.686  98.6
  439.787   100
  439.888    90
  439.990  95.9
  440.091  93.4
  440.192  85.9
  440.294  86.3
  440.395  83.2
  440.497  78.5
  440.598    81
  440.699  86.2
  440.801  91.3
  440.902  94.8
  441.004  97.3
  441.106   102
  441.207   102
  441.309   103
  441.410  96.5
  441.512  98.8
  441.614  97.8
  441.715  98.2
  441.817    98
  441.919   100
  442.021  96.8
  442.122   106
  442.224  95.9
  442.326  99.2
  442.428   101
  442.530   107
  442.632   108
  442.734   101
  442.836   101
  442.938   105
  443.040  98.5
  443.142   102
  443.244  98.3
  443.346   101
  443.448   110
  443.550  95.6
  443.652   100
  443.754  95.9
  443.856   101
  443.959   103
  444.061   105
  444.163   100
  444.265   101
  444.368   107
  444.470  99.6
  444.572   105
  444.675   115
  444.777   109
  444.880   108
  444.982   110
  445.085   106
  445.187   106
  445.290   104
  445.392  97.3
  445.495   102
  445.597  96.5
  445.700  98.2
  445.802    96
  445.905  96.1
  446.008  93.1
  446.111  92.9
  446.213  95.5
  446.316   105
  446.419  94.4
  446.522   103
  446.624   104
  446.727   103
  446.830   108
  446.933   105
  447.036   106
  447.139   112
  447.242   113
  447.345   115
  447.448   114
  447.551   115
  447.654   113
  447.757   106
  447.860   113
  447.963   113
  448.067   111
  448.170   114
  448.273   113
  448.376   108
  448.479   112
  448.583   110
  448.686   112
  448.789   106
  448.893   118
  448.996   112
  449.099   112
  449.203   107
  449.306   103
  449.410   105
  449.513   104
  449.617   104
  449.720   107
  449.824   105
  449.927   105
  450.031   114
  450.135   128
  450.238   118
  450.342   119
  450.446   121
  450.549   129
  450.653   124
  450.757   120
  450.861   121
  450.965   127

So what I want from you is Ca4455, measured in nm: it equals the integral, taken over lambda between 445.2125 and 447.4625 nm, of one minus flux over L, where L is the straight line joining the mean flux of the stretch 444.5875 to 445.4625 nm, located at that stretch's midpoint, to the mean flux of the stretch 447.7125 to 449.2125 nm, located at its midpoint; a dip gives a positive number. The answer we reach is 0.13 nm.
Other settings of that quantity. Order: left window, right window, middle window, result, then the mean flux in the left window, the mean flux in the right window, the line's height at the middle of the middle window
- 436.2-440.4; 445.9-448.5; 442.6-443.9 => -0.02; 90.9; 107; 99.8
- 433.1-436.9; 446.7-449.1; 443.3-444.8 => 0.03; 92.6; 111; 106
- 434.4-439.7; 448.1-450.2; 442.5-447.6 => 0.01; 91.1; 110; 104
